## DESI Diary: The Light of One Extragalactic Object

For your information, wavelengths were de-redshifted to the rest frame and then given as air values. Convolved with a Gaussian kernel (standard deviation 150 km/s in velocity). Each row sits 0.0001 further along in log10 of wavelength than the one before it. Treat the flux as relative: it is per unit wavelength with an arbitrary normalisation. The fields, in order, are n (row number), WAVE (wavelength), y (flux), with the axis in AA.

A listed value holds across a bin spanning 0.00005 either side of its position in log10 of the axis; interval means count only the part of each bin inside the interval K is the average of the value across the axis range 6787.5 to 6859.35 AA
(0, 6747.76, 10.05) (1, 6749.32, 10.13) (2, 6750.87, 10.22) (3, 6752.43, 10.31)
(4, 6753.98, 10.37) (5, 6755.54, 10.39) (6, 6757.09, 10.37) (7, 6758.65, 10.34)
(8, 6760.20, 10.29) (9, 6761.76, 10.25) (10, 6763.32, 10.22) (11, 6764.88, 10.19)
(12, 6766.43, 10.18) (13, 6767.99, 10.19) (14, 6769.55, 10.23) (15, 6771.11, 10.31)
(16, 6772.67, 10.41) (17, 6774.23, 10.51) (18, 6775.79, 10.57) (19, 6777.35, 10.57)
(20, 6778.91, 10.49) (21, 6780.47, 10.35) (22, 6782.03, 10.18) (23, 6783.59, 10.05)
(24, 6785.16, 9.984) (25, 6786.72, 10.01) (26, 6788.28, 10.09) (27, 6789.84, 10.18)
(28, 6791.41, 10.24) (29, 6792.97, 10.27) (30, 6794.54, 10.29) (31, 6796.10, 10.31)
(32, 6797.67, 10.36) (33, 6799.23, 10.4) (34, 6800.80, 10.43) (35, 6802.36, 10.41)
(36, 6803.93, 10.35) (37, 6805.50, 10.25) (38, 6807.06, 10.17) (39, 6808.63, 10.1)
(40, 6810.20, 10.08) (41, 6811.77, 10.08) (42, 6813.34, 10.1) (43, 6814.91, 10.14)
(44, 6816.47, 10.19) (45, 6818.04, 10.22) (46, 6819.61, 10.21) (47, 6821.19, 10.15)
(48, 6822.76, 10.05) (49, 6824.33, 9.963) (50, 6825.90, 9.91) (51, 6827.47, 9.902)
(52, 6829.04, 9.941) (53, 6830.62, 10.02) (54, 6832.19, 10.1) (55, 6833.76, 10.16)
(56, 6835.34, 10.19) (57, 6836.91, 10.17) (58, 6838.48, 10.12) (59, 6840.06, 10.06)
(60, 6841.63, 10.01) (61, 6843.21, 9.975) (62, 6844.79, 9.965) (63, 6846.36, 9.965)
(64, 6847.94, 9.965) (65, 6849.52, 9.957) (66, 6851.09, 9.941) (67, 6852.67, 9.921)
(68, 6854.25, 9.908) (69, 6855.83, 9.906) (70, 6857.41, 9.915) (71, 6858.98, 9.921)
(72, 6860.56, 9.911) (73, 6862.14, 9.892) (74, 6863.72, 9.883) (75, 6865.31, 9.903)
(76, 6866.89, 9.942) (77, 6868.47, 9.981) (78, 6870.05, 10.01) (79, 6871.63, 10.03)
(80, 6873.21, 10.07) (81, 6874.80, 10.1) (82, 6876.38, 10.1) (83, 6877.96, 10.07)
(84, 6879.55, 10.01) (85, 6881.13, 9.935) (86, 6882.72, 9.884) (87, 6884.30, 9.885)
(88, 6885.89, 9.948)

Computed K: 10.1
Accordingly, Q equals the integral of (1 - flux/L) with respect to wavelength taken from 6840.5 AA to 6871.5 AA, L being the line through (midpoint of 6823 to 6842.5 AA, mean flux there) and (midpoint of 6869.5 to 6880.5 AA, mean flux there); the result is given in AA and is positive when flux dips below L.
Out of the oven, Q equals 0.3 AA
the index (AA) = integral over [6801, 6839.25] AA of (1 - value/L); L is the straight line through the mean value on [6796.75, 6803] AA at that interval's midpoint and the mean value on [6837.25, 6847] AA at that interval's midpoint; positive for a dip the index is 0.35 AA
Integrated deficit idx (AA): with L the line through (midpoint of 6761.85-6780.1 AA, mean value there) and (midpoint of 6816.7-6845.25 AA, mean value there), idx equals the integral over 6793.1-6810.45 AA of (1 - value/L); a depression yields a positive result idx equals -0.15 AA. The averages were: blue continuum 10.3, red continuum 10.1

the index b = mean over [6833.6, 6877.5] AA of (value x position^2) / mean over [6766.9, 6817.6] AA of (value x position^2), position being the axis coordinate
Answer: 1.0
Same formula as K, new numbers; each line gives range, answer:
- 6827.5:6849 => 10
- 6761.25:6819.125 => 10.3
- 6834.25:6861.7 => 9.99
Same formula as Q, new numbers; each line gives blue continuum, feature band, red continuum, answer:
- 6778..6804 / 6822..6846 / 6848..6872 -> 0.1 AA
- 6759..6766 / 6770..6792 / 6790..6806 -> 0.0 AA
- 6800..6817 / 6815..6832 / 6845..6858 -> 0.1 AA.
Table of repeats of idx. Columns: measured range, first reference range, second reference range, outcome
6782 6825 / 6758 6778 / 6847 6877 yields 0.0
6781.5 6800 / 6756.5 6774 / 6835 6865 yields 0.0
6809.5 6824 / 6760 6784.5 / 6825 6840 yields 0.0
